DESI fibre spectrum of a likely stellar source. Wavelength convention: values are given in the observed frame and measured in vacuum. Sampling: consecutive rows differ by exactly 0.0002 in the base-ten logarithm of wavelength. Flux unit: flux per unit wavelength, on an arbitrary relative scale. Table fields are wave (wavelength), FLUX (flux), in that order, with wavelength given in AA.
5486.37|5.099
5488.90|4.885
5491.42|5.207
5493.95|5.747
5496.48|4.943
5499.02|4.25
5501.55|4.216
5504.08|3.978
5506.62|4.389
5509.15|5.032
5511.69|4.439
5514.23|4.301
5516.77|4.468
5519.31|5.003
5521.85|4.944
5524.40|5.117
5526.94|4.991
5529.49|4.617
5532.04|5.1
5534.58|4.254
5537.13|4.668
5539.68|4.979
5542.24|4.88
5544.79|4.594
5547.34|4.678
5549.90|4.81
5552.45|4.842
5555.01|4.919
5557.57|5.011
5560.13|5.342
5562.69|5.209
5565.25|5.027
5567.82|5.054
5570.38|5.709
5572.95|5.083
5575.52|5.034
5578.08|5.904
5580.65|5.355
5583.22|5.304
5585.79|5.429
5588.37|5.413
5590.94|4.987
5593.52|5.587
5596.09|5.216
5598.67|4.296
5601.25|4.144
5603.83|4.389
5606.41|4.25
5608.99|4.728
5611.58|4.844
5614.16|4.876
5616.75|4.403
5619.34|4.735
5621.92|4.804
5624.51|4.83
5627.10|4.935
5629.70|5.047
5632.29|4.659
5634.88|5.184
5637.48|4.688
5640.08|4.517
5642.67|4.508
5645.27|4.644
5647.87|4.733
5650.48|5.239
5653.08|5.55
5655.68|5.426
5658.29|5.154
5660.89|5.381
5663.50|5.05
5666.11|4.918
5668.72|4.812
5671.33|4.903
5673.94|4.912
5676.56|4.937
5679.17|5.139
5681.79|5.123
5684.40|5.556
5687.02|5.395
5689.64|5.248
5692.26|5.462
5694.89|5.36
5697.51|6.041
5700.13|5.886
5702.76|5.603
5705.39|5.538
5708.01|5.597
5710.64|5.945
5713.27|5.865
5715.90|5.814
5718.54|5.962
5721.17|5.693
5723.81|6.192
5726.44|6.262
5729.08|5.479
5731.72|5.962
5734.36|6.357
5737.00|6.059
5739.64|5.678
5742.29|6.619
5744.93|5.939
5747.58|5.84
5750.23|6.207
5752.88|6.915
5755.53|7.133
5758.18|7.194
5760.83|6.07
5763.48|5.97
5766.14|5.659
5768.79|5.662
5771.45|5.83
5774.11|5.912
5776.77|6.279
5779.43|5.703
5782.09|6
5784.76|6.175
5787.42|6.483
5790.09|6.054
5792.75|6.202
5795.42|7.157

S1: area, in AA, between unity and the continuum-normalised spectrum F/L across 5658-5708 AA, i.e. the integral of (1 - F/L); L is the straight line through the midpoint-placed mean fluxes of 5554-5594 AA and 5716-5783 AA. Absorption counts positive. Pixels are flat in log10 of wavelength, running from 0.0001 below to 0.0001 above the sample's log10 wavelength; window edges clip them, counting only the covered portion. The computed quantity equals 4.2 AA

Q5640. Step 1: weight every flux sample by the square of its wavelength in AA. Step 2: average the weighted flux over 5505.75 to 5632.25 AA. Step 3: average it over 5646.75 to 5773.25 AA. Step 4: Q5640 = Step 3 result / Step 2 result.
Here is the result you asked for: 1.22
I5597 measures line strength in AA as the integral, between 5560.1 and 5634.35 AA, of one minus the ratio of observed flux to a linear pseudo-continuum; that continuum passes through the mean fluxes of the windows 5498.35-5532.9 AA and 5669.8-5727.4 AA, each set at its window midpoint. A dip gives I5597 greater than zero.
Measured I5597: 0.85 AA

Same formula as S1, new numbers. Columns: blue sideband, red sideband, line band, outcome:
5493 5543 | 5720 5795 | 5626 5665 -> 3.5 AA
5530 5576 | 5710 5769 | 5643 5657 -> 1.2 AA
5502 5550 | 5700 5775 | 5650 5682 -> 2.6 AA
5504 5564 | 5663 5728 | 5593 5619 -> 2.3 AA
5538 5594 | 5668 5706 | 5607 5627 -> 1.8 AA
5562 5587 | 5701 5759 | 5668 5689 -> 2.6 AA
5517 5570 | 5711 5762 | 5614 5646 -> 4.2 AA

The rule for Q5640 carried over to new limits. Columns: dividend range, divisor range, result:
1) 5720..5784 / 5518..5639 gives 1.32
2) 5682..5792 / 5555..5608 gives 1.24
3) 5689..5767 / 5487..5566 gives 1.34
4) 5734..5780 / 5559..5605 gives 1.28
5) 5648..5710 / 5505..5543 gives 1.19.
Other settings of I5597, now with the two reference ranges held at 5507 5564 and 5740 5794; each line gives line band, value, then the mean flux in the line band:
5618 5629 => 1.0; 4.84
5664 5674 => 1.3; 4.9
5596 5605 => 1.4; 4.42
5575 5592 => -0.9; 5.37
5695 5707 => 0.1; 5.73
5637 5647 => 1.6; 4.59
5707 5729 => 0.0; 5.9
